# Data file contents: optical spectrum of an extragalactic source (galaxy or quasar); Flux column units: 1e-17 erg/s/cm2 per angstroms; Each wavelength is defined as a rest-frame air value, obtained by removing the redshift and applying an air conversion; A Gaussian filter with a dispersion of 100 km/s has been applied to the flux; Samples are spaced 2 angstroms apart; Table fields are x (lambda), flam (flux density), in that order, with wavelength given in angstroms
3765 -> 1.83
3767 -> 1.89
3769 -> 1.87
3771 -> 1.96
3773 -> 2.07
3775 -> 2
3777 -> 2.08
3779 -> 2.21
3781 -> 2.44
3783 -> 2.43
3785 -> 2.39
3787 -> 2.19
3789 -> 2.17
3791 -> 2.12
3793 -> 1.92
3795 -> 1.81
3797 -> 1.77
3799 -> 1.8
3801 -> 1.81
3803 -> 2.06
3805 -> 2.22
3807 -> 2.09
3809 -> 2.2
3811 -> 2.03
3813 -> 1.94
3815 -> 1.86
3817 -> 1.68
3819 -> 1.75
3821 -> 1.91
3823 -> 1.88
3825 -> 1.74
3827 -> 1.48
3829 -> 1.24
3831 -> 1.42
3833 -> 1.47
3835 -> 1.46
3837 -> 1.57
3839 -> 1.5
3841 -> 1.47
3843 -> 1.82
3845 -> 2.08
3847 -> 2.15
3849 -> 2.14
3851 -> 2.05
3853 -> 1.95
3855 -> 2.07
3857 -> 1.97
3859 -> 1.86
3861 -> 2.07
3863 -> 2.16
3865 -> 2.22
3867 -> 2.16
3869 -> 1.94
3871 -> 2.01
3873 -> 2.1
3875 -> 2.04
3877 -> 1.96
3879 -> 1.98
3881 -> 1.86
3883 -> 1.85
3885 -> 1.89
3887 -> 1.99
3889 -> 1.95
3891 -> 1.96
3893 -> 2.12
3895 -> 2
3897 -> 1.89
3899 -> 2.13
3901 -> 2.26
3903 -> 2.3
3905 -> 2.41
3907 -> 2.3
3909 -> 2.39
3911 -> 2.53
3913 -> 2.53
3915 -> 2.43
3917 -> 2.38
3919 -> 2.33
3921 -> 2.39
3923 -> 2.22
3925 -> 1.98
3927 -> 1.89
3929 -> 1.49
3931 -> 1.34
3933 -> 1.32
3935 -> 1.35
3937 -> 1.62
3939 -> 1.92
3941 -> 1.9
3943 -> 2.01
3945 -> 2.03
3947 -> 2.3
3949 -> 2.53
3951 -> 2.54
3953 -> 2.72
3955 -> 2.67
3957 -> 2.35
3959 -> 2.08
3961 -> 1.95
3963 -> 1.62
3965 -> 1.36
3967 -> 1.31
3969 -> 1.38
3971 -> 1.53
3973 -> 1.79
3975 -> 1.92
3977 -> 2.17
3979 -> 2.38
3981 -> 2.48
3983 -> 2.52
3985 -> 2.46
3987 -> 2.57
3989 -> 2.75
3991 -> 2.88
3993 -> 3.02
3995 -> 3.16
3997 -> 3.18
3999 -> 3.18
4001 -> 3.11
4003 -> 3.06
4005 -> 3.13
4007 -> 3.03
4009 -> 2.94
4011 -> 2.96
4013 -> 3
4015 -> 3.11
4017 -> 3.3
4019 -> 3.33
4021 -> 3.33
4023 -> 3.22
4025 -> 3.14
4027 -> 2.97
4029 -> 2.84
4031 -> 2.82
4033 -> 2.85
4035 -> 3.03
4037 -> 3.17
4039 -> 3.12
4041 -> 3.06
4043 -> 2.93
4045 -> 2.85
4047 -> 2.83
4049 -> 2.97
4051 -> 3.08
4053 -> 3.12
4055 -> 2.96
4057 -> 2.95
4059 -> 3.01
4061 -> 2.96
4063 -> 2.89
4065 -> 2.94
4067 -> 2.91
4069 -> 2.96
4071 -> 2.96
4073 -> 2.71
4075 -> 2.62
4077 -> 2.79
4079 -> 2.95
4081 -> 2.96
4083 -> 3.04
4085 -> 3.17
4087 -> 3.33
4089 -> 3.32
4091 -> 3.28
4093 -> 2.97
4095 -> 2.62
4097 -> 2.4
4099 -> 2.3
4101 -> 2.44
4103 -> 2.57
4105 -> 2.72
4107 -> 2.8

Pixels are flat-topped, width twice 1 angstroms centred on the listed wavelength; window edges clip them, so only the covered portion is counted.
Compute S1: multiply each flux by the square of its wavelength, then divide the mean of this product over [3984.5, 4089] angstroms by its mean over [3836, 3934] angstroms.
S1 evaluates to 1.6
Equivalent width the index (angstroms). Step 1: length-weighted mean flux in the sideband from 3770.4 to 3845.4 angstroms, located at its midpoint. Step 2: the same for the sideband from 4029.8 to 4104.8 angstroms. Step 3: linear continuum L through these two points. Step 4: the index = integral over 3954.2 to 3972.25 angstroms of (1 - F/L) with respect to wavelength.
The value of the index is 5.08 angstroms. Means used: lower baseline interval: 1.89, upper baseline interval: 2.91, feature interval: 1.8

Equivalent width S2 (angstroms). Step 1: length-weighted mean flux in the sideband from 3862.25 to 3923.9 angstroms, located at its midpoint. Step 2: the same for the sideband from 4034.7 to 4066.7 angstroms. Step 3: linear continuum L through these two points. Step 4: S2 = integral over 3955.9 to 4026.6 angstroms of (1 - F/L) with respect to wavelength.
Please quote 2.5 angstroms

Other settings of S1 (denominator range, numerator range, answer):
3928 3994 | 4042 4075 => 1.48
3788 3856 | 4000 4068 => 1.83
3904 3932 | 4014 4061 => 1.48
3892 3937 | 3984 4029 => 1.53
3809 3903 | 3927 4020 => 1.32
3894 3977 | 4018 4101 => 1.55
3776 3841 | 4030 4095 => 1.80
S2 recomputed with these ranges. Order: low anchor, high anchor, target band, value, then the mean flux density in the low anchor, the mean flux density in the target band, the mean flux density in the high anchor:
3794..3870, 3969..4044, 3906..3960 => 6.4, 1.86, 2.13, 2.83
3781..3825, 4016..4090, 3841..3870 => 2.5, 2.01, 2.03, 3.01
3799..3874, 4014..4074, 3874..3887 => 1.1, 1.88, 1.93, 3.01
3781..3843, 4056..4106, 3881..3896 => 1.3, 1.86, 1.96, 2.87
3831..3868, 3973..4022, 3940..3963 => 2.7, 1.89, 2.25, 2.85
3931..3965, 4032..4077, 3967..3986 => 2.0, 2.02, 2.03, 2.95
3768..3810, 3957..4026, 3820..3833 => 3.4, 2.08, 1.6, 2.59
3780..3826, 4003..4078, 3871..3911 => 5.0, 2.01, 2.08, 3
